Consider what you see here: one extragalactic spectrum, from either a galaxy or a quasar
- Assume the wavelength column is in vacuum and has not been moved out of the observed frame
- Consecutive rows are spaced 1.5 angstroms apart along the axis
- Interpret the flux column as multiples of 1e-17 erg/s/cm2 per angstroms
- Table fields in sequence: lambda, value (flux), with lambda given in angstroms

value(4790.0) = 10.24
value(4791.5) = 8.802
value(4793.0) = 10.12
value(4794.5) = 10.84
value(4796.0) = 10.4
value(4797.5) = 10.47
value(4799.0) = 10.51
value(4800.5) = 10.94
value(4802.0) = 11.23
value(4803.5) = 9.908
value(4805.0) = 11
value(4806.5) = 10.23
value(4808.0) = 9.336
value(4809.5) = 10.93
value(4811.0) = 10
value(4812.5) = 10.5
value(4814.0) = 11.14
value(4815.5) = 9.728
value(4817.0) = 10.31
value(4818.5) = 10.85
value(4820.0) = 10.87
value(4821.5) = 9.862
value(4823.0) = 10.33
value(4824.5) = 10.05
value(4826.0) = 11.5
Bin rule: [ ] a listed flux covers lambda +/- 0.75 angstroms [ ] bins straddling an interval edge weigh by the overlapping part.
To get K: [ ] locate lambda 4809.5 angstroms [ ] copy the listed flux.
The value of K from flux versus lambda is 10.93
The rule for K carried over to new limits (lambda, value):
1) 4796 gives 10.4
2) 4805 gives 11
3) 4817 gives 10.31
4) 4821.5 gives 9.862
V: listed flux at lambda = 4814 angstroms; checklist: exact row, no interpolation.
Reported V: 11.14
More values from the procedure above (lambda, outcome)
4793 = 10.12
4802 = 11.23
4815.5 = 9.728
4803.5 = 9.908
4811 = 10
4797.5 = 10.47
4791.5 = 8.802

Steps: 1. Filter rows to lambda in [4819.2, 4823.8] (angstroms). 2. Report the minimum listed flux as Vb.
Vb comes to 9.862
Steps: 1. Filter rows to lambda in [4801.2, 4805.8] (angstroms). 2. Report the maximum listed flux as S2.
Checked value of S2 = 11.23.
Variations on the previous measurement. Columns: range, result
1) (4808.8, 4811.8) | 10.93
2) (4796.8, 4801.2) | 10.94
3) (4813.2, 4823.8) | 11.14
